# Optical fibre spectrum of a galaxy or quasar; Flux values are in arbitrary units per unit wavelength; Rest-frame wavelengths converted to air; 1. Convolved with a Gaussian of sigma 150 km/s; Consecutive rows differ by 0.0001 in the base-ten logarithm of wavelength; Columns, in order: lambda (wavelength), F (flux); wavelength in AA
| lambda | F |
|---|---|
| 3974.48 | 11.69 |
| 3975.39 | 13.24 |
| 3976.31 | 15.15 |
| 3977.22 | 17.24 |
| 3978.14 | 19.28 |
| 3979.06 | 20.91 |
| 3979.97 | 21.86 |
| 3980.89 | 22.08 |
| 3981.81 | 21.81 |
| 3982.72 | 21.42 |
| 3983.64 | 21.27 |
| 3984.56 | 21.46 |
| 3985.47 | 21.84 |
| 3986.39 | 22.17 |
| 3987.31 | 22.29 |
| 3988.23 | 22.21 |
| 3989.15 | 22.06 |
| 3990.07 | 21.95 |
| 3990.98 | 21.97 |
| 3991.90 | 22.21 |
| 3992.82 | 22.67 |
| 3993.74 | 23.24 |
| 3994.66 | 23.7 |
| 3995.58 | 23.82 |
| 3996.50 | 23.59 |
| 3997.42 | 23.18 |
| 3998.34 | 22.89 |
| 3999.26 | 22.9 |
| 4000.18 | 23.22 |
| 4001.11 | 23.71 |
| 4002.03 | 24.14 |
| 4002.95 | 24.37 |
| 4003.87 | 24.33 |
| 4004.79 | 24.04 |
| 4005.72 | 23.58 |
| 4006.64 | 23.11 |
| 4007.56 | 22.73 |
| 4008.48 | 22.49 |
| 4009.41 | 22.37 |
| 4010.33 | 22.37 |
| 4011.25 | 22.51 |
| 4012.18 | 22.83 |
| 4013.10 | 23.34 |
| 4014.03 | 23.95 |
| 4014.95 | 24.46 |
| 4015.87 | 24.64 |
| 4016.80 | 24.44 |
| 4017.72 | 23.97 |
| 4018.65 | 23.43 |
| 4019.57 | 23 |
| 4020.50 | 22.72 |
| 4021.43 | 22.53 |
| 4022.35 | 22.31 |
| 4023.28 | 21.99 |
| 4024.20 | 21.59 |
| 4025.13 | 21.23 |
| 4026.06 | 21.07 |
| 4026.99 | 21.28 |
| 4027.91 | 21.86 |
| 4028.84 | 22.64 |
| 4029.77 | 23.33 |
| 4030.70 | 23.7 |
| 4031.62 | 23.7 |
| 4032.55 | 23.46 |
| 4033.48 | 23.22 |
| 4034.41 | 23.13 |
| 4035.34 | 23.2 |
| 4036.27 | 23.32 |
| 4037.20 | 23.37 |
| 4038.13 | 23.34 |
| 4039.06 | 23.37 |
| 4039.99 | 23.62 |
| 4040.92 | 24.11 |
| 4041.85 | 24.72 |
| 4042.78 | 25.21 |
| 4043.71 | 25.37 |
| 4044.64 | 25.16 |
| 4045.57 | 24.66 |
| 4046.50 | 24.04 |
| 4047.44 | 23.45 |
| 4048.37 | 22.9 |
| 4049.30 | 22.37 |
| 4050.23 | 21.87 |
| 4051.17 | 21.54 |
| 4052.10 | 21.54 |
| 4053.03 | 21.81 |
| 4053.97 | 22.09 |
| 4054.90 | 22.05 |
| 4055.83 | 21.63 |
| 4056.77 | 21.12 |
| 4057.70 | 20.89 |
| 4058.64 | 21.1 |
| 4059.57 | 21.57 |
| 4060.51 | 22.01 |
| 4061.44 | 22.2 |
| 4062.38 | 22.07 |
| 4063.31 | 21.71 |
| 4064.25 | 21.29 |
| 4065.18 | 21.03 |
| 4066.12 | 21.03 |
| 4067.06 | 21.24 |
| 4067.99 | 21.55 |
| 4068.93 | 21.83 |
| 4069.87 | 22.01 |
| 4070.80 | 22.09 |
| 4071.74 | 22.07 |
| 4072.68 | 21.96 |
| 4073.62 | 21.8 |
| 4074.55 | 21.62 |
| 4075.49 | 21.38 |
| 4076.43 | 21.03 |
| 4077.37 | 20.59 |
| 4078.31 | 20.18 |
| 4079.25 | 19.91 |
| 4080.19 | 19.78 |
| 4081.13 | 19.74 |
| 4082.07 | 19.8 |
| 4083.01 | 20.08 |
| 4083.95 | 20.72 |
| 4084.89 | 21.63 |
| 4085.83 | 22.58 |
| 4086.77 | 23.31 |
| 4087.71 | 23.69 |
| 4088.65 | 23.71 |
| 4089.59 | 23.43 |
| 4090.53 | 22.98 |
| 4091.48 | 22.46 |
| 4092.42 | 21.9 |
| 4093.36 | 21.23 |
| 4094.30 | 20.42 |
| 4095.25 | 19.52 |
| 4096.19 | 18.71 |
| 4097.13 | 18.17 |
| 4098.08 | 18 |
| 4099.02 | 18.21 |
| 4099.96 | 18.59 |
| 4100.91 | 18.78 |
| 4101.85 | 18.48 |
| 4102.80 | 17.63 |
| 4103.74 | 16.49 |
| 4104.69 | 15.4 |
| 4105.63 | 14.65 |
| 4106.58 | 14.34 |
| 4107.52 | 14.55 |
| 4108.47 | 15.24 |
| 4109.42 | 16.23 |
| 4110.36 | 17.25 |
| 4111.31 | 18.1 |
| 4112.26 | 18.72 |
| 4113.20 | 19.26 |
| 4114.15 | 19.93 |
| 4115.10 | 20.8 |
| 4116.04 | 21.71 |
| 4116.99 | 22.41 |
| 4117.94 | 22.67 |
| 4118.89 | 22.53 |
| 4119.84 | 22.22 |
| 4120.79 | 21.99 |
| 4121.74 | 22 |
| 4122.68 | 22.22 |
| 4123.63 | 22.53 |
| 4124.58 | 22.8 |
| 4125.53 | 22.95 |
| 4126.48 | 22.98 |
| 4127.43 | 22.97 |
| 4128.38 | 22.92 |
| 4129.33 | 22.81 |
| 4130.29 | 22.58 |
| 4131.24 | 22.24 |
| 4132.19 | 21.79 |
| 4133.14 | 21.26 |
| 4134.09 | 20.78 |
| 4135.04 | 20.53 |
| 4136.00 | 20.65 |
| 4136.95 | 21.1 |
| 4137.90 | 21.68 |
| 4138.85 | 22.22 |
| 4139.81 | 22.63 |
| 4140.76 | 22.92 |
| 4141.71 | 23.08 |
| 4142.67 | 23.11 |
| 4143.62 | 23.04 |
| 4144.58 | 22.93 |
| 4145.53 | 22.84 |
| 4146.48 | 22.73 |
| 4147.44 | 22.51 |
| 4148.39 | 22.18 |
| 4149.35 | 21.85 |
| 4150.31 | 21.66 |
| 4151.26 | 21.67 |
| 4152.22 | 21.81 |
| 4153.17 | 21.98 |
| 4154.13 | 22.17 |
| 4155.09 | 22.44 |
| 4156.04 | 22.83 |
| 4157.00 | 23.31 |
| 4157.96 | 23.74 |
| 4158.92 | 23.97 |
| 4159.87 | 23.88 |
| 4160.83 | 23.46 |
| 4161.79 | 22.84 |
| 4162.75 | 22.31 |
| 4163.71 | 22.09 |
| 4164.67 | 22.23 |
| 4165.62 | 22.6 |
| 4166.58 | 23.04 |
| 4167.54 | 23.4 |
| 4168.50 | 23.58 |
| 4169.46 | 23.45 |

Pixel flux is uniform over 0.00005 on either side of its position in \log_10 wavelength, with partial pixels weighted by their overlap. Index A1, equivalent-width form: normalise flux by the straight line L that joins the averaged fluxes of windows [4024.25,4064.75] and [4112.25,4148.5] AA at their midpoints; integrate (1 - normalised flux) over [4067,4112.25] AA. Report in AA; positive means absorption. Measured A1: 5.1 AA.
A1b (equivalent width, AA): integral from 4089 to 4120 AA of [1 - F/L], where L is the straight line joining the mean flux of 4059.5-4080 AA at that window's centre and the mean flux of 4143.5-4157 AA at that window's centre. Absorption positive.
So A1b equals 3.9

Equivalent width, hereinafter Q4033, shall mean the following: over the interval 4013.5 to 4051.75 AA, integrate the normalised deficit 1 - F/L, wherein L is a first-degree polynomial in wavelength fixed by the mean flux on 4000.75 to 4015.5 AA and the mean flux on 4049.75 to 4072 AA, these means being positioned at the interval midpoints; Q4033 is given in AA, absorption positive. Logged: -1.1 AA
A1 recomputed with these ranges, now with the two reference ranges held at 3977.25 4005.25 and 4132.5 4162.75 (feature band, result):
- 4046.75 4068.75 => 0.7 AA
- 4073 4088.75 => 0.8 AA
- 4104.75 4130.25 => 2.5 AA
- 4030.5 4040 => -0.4 AA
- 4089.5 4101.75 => 1.3 AA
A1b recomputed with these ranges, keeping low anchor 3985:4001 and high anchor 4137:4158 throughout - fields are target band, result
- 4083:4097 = 0.5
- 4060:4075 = 0.6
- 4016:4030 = 0.1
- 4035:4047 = -0.8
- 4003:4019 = -0.6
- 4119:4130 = 0.0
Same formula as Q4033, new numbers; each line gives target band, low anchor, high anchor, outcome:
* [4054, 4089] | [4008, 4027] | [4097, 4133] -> -0.5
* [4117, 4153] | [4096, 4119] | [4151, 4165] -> -2.8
